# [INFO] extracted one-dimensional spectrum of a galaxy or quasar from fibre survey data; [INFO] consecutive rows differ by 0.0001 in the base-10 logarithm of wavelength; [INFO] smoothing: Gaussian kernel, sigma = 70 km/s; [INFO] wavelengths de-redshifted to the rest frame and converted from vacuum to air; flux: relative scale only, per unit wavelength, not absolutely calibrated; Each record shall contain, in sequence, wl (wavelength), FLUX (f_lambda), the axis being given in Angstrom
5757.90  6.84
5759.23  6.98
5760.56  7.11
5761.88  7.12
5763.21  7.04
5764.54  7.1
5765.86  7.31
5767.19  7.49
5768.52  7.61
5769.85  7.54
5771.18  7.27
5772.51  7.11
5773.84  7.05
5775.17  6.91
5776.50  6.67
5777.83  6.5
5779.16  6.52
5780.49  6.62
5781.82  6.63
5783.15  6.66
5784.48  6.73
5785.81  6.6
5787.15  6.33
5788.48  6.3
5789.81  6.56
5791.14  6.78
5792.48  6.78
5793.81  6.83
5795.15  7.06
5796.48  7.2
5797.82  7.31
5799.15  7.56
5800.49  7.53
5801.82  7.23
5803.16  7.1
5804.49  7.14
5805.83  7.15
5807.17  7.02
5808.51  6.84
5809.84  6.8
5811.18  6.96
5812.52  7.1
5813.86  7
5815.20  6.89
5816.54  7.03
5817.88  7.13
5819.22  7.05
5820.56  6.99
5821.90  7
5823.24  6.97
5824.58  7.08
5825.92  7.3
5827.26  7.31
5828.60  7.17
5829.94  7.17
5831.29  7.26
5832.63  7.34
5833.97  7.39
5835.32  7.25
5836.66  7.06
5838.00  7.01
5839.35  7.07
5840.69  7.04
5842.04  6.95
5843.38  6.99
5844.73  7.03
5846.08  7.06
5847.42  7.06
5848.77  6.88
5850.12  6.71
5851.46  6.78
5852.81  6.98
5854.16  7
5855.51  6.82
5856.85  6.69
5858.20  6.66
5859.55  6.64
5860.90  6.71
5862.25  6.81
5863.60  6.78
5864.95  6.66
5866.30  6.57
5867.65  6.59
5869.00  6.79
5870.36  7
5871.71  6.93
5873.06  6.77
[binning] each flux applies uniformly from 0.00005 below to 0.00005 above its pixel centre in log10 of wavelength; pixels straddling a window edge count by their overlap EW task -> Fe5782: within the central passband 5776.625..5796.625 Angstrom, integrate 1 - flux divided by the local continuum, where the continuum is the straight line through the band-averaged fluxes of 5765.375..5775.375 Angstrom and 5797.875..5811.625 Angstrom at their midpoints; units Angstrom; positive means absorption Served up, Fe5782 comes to 1.57 Angstrom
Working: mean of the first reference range 7.3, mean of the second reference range 7.15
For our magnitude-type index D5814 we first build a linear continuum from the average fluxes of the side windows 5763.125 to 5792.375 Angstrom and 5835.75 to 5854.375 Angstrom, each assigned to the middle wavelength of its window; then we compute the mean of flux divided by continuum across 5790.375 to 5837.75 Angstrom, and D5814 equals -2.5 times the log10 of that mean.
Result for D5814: -0.03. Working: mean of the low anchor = 6.87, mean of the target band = 7.11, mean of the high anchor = 6.98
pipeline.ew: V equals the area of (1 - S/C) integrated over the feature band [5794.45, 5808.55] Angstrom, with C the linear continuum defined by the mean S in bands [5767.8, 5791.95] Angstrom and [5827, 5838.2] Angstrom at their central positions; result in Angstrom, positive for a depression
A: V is -0.48 Angstrom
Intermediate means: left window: 6.8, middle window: 7.21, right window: 7.23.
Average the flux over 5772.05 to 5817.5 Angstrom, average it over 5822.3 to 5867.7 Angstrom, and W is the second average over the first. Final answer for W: 1.01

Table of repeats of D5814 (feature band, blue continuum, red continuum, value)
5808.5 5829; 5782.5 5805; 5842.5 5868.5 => -0.03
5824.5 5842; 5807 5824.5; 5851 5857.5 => -0.04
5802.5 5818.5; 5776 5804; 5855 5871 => -0.03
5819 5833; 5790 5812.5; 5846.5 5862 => -0.03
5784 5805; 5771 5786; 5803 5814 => -0.01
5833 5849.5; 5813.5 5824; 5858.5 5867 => -0.03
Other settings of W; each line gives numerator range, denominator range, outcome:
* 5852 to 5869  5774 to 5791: 1.02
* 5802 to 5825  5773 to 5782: 1.05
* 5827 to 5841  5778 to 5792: 1.09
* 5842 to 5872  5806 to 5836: 0.96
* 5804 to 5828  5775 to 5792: 1.07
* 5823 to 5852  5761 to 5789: 1.03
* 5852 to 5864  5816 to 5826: 0.96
